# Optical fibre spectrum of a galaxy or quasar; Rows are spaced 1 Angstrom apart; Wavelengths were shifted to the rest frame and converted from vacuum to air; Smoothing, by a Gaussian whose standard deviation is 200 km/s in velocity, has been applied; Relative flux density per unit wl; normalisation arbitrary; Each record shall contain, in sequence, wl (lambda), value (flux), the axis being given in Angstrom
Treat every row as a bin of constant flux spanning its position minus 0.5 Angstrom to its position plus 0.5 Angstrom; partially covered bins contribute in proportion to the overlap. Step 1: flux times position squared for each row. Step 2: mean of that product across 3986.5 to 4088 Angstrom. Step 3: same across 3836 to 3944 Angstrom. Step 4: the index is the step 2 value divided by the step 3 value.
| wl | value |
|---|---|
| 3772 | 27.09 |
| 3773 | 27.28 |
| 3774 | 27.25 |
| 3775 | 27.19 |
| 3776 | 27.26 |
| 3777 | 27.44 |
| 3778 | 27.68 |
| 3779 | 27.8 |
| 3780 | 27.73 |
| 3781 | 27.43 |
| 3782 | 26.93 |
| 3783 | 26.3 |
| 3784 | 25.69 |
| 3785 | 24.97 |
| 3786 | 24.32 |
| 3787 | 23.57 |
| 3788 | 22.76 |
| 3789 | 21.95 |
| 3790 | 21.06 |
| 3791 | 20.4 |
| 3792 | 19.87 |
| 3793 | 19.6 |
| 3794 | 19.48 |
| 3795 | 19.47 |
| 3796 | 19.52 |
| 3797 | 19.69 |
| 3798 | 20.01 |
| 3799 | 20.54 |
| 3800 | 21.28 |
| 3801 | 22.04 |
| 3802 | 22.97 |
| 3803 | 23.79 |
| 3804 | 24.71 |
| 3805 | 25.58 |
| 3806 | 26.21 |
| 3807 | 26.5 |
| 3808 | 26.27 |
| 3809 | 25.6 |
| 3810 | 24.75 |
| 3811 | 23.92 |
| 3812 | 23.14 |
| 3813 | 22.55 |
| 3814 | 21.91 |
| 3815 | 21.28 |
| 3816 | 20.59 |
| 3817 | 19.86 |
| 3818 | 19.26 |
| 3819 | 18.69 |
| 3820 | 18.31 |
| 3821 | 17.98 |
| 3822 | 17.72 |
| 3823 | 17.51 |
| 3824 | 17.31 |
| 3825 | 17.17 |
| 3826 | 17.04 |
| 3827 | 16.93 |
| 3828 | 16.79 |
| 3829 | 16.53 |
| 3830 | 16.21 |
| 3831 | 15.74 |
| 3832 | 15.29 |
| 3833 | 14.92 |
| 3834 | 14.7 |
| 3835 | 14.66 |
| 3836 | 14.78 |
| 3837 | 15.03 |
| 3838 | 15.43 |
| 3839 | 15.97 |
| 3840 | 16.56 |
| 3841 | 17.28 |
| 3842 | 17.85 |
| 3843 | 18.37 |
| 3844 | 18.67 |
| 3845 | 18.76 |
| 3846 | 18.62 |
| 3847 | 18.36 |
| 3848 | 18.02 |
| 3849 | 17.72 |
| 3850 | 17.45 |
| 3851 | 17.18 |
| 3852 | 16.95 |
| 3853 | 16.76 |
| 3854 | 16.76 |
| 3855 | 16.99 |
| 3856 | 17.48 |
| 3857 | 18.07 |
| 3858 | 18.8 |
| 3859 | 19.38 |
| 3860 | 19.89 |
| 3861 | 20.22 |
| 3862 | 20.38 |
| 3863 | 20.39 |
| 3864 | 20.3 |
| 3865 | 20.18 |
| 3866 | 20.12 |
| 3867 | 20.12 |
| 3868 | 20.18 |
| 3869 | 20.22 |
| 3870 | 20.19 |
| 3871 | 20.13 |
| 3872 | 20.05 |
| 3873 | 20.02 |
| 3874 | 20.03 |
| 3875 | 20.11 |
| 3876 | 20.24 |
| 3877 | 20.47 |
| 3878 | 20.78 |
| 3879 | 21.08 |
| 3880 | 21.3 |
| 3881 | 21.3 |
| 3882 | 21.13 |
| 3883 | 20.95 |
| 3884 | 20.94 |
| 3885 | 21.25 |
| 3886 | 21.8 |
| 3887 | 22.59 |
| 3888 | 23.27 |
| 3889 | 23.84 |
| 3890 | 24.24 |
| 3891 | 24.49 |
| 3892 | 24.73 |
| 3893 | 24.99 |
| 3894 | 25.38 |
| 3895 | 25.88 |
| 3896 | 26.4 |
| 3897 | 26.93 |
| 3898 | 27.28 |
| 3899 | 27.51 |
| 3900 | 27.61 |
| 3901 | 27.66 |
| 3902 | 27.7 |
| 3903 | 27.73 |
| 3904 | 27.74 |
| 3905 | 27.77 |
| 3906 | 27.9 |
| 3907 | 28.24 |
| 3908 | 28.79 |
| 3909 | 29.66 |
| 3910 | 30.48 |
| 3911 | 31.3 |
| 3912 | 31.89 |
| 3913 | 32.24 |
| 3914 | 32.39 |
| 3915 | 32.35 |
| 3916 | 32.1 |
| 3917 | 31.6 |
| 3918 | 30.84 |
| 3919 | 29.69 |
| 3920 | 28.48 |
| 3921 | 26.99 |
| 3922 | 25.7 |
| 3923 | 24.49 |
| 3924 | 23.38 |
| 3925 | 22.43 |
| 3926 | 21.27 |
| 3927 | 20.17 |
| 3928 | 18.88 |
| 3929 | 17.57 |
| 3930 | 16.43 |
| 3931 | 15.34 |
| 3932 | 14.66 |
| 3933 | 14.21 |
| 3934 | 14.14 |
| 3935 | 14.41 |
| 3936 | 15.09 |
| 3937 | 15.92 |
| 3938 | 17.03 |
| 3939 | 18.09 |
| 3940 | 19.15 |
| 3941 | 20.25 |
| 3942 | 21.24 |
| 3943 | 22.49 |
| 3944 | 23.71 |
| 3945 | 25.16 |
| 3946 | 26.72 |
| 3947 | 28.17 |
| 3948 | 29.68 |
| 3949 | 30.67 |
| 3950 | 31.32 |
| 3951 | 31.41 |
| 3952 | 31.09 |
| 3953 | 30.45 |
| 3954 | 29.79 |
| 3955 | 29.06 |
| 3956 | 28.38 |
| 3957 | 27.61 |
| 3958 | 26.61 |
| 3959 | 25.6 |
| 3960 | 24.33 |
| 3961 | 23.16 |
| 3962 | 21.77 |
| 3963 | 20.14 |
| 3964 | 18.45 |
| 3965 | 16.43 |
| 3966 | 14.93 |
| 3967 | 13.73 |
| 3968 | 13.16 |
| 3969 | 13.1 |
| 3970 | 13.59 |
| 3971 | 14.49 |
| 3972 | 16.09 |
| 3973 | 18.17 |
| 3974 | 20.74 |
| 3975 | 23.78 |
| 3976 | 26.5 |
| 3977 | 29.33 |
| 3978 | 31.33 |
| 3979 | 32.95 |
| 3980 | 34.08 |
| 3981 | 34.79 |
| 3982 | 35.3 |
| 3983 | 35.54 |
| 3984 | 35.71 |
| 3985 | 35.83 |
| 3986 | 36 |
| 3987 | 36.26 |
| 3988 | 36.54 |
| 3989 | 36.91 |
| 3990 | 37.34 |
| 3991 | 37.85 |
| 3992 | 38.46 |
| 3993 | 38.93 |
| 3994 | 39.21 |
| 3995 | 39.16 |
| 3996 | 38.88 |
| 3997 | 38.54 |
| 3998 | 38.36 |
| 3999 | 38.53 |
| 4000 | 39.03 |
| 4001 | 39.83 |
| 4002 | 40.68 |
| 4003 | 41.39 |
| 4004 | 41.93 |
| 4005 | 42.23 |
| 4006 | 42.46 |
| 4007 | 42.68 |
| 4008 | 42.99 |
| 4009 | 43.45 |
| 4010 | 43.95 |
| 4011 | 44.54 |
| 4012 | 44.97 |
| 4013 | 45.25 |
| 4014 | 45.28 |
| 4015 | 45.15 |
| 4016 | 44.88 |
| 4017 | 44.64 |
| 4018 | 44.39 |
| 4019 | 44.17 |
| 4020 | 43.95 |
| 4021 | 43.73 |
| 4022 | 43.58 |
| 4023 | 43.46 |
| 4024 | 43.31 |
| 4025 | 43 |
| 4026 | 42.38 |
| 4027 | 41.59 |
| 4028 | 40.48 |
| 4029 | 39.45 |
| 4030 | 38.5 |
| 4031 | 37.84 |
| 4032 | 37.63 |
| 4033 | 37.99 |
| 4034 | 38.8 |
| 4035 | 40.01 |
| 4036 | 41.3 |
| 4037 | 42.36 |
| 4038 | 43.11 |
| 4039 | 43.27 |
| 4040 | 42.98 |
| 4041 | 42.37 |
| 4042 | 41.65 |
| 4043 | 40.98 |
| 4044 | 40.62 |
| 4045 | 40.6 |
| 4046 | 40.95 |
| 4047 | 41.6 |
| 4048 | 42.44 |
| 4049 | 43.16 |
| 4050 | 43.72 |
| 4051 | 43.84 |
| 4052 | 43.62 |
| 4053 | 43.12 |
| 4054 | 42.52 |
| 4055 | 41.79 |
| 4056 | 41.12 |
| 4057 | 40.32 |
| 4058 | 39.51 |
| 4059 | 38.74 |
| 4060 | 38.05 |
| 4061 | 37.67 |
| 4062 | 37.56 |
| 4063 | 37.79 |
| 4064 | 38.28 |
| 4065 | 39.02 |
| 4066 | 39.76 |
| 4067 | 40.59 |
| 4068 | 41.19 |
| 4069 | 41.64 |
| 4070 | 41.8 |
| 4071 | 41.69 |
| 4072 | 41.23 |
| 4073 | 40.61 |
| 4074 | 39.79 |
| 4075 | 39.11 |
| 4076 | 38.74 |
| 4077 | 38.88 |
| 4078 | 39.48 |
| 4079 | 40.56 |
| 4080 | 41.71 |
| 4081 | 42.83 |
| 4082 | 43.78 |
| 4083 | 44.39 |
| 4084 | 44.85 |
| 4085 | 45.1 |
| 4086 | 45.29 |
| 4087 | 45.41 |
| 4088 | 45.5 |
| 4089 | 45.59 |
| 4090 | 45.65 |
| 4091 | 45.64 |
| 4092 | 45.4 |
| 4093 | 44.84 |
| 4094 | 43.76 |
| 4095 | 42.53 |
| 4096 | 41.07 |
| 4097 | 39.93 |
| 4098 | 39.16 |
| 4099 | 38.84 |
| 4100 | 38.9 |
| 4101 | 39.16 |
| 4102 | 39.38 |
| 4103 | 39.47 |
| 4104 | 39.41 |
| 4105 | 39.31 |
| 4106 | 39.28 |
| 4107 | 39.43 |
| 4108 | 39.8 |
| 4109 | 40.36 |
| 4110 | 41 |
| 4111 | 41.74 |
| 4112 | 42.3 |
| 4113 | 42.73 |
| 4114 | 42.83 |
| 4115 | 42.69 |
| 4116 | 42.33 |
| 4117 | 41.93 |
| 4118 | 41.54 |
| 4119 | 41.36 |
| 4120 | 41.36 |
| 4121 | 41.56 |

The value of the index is 2.03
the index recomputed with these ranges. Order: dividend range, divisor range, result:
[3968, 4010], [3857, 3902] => 1.62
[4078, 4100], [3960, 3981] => 2.16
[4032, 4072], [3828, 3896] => 2.32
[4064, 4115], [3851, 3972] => 1.99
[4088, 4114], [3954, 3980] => 2.00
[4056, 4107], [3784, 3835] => 2.30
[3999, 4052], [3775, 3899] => 2.23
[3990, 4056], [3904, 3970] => 1.82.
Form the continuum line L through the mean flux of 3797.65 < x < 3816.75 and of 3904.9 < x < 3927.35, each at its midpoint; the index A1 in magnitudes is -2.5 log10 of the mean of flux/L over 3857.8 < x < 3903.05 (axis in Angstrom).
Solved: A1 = 0.19 mag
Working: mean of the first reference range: 23.3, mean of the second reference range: 28.3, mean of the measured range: 22.4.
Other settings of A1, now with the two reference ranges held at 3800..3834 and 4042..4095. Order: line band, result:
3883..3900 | 0.097 mag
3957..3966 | 0.429 mag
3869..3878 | 0.240 mag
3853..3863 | 0.268 mag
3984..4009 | -0.102 mag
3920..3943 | 0.484 mag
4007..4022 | -0.190 mag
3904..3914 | -0.060 mag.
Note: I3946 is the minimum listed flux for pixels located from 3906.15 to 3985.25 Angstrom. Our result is 13.1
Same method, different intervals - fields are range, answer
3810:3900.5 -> 14.66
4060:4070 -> 37.56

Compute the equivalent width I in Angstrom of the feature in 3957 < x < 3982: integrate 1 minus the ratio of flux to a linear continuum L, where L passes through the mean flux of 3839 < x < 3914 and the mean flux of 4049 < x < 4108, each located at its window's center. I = 7.0 Angstrom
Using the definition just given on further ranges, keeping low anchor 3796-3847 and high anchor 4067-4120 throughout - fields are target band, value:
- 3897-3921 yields -2.5 Angstrom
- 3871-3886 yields 2.1 Angstrom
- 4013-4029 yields -3.5 Angstrom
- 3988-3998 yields -1.4 Angstrom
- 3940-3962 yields 2.5 Angstrom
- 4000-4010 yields -2.2 Angstrom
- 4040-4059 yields -1.8 Angstrom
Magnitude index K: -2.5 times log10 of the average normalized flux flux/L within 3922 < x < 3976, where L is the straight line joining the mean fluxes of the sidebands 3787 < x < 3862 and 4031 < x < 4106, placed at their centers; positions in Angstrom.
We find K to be 0.39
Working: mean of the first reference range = 19.3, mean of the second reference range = 41.3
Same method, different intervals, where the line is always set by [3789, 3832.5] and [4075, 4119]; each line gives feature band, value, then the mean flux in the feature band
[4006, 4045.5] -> -0.16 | 42.3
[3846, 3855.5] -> 0.32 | 17.4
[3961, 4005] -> 0.11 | 30.4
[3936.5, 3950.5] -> 0.28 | 23.5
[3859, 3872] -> 0.22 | 20.2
